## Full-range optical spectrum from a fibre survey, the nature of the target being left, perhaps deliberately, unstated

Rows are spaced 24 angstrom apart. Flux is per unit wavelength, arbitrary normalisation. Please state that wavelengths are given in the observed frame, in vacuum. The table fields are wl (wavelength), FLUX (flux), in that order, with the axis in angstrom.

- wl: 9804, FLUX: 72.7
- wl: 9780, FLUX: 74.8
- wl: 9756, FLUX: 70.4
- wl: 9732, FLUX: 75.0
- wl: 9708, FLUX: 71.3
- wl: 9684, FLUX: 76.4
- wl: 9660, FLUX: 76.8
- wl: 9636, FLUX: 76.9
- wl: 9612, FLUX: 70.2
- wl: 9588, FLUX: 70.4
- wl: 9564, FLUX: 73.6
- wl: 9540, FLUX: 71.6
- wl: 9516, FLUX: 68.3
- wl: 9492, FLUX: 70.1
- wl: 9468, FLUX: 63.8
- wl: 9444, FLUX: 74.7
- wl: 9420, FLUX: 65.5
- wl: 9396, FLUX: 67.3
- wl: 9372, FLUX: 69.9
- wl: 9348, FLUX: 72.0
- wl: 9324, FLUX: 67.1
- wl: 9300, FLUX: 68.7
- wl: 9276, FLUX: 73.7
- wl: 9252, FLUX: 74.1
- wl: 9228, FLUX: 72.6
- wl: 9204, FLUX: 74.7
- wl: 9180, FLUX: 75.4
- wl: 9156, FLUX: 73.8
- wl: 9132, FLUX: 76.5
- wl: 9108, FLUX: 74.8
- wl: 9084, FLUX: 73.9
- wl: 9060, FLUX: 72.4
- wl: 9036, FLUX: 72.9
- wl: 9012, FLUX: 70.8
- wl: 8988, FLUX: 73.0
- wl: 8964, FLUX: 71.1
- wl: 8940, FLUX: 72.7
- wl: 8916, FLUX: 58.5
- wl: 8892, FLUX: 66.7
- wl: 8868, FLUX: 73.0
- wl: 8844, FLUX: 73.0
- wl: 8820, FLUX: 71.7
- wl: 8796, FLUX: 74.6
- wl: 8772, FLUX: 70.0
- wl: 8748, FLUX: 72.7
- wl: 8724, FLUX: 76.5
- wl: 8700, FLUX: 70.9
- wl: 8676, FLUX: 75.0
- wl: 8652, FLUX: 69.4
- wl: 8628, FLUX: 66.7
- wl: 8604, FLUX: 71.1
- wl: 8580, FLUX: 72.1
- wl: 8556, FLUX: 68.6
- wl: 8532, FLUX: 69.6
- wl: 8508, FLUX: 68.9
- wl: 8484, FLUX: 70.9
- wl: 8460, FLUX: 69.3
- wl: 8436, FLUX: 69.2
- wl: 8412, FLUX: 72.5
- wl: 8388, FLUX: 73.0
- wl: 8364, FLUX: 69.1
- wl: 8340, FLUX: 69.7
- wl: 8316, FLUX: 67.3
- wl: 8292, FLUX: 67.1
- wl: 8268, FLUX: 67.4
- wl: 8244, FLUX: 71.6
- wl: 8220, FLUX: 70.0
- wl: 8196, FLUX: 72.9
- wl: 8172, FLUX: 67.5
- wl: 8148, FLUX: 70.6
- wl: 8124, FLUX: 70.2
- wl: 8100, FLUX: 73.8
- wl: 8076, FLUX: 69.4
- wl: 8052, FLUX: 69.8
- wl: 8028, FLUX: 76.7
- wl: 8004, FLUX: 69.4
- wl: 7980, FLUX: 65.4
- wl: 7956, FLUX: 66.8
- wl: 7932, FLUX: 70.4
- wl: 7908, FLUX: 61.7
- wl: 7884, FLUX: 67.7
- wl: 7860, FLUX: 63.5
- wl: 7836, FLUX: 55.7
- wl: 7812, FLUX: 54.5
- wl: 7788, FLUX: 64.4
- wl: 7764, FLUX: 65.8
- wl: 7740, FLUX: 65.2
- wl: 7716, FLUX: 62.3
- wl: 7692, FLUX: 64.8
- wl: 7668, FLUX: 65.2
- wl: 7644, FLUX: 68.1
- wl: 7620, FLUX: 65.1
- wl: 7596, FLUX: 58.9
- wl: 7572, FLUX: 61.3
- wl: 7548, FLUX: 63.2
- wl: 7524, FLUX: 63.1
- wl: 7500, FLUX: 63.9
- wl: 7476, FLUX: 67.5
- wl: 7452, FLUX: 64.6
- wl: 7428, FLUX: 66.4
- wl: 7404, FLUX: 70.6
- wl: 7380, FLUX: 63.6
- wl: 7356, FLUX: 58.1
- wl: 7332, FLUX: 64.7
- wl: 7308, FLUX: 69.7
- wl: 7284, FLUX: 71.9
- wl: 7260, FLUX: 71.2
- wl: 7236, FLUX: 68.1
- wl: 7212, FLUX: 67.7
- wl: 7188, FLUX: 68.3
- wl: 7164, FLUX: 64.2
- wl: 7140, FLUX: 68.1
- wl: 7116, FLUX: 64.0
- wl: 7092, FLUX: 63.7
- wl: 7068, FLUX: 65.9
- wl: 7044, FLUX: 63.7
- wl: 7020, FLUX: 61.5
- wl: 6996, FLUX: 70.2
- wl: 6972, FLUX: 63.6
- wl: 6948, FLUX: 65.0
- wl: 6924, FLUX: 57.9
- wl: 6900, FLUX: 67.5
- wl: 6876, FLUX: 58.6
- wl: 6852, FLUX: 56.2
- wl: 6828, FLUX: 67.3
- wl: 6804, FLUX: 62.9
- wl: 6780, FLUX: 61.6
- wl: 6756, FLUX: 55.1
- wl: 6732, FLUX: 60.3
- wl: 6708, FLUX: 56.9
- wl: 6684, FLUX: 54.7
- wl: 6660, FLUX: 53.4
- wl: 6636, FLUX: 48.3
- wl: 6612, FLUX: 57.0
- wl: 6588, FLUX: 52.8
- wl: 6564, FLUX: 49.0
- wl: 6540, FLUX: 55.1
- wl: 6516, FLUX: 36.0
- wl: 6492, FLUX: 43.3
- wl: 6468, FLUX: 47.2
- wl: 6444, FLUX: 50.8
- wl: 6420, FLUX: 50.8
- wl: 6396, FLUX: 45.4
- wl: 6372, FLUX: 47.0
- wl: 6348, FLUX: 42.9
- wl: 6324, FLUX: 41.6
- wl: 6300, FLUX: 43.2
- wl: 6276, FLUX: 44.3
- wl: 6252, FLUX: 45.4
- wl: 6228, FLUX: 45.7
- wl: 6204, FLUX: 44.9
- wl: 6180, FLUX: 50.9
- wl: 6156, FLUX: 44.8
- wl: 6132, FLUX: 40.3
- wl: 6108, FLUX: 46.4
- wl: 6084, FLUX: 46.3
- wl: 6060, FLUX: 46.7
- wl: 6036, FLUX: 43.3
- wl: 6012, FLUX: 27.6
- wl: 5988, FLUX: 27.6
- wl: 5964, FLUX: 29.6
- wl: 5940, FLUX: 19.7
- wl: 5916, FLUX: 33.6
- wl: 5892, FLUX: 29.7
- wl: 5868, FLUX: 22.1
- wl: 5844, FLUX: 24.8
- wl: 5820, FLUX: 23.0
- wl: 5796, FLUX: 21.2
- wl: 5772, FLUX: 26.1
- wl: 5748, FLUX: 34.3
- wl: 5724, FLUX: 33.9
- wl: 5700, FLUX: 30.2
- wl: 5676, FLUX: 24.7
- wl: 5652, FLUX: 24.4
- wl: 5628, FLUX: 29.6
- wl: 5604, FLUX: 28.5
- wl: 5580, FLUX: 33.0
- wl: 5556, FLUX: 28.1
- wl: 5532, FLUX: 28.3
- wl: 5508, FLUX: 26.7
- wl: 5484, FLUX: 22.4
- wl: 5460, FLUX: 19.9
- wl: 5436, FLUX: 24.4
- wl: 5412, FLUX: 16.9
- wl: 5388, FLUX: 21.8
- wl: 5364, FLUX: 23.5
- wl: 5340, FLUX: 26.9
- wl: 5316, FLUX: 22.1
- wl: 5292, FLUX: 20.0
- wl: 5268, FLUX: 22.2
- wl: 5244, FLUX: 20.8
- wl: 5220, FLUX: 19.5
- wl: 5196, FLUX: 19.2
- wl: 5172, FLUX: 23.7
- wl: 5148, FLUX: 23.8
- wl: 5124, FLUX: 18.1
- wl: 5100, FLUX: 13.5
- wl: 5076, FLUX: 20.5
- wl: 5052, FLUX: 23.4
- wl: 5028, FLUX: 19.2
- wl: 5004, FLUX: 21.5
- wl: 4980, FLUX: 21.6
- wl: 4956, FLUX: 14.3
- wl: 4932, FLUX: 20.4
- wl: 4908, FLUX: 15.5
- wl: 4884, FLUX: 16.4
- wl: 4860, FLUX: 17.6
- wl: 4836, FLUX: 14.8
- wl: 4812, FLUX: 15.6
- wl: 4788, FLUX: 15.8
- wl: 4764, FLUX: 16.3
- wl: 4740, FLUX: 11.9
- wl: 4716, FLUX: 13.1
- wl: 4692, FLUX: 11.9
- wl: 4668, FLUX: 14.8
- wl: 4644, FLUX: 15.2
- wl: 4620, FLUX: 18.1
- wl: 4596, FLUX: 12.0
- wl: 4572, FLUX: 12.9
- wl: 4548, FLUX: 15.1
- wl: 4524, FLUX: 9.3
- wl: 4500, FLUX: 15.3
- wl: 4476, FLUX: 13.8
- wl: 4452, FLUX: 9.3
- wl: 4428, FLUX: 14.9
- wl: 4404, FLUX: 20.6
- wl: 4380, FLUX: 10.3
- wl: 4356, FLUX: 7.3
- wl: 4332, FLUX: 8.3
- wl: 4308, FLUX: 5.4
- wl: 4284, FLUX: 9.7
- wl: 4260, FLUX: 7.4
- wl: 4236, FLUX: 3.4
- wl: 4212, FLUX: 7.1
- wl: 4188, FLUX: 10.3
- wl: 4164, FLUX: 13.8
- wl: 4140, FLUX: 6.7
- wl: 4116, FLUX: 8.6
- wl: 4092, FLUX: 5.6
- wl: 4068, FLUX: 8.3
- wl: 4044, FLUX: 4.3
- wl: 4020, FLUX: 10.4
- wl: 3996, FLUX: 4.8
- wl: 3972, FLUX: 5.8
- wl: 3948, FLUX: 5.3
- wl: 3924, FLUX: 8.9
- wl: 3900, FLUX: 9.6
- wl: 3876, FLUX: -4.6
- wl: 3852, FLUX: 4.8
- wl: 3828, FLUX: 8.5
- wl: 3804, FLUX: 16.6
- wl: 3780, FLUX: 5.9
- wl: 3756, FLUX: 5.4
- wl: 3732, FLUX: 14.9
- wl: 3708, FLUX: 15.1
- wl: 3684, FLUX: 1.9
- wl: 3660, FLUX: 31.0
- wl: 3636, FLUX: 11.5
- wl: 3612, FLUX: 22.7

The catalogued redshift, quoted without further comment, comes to 0.51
